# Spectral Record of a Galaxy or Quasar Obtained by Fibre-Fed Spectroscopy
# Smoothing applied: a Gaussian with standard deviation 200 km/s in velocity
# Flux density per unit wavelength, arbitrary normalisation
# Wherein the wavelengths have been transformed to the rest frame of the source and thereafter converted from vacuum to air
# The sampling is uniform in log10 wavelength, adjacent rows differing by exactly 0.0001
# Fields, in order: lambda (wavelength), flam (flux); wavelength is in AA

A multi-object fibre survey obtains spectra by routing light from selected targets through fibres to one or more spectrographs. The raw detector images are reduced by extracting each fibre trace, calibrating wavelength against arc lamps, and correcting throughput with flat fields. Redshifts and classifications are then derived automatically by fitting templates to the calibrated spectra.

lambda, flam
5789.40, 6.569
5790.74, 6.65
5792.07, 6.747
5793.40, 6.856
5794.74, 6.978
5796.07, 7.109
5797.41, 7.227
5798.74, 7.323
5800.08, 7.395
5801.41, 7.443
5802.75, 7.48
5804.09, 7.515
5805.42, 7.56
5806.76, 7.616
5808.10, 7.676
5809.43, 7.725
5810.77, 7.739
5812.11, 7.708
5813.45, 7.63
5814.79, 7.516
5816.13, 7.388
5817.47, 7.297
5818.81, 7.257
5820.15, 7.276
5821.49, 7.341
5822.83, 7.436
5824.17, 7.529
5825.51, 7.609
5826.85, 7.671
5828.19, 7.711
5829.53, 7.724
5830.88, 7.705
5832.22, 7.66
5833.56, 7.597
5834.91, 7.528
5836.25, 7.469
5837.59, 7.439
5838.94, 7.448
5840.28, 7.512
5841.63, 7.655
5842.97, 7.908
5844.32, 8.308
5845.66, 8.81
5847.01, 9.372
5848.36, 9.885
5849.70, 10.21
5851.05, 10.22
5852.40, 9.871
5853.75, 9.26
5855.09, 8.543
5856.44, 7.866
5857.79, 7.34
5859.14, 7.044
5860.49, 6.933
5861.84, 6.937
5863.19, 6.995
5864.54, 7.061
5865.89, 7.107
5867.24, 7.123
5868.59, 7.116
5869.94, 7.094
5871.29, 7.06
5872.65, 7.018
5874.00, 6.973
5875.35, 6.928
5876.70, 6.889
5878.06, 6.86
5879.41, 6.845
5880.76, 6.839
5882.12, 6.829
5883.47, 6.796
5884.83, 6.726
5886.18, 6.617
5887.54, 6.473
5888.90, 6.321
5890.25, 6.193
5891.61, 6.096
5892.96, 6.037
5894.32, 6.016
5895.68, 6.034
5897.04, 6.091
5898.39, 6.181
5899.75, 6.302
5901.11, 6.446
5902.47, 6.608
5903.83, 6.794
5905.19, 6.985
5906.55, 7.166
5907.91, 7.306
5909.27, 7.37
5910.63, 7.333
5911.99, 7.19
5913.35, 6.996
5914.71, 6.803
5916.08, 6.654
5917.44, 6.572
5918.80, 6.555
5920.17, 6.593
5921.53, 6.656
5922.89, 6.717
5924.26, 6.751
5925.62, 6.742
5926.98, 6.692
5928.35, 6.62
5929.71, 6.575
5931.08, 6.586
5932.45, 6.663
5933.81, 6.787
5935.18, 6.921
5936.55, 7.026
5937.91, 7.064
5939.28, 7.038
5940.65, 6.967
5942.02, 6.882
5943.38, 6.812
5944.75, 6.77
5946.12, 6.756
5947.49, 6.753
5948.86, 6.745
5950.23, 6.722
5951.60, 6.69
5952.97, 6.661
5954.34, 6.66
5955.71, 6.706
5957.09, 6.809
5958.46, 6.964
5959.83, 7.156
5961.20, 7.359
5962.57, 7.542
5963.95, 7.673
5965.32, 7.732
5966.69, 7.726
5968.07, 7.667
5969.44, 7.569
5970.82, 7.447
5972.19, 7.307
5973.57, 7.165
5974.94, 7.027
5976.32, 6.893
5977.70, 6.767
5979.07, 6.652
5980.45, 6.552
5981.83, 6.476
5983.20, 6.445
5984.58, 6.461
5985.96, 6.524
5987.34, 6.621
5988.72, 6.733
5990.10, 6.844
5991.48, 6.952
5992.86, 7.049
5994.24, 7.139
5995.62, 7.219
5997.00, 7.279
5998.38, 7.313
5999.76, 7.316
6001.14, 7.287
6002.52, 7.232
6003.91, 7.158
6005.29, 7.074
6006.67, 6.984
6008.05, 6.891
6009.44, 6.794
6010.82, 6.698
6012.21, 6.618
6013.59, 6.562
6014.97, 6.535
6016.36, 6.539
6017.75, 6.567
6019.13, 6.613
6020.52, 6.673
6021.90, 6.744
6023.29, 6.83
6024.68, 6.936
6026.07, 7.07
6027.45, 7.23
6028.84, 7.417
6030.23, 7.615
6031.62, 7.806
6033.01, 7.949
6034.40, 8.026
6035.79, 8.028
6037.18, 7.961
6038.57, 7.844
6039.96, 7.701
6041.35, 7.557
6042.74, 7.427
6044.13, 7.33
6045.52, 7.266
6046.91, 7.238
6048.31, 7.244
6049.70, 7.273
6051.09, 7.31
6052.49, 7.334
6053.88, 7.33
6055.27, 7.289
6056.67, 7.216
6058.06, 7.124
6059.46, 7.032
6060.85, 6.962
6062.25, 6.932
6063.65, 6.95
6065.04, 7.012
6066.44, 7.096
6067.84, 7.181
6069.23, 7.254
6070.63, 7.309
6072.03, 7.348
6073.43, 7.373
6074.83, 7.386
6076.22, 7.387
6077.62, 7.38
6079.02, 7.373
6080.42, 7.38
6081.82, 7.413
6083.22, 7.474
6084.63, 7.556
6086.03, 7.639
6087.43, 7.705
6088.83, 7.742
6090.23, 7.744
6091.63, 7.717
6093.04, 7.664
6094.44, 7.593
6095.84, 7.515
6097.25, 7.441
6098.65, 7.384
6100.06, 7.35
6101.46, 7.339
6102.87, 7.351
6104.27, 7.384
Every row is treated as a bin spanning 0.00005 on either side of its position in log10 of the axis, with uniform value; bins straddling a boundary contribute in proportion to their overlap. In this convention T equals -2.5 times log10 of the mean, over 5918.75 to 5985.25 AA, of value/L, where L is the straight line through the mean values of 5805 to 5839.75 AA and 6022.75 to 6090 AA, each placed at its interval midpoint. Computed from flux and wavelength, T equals 0.08 mag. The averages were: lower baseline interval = 7.55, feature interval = 6.91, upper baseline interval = 7.38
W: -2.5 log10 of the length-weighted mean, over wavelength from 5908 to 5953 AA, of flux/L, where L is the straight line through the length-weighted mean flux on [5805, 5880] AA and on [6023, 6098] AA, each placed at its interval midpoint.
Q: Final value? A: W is 0.12 mag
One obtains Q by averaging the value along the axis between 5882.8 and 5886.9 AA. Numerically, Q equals 6.7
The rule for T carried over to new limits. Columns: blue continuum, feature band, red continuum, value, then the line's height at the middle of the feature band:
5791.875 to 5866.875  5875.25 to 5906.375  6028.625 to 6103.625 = 0.17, 7.66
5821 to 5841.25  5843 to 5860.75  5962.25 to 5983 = -0.17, 7.51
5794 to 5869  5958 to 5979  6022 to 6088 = 0.03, 7.51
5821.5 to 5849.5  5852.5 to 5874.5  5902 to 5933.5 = 0.02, 7.55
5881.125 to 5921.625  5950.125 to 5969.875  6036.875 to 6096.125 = -0.04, 6.89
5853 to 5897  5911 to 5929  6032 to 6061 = 0.05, 7.07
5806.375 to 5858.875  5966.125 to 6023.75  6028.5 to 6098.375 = 0.10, 7.6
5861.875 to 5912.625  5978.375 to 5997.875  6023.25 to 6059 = 0.07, 7.21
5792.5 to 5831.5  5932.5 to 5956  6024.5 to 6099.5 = 0.09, 7.44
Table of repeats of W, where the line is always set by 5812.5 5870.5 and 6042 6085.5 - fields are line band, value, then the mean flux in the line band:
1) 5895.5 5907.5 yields 0.172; 6.55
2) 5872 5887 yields 0.132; 6.84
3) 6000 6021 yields 0.088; 6.83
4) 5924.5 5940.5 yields 0.120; 6.8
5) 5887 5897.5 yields 0.243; 6.15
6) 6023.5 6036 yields -0.024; 7.52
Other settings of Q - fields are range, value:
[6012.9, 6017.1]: 6.54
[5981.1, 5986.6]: 6.48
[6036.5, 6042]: 7.77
